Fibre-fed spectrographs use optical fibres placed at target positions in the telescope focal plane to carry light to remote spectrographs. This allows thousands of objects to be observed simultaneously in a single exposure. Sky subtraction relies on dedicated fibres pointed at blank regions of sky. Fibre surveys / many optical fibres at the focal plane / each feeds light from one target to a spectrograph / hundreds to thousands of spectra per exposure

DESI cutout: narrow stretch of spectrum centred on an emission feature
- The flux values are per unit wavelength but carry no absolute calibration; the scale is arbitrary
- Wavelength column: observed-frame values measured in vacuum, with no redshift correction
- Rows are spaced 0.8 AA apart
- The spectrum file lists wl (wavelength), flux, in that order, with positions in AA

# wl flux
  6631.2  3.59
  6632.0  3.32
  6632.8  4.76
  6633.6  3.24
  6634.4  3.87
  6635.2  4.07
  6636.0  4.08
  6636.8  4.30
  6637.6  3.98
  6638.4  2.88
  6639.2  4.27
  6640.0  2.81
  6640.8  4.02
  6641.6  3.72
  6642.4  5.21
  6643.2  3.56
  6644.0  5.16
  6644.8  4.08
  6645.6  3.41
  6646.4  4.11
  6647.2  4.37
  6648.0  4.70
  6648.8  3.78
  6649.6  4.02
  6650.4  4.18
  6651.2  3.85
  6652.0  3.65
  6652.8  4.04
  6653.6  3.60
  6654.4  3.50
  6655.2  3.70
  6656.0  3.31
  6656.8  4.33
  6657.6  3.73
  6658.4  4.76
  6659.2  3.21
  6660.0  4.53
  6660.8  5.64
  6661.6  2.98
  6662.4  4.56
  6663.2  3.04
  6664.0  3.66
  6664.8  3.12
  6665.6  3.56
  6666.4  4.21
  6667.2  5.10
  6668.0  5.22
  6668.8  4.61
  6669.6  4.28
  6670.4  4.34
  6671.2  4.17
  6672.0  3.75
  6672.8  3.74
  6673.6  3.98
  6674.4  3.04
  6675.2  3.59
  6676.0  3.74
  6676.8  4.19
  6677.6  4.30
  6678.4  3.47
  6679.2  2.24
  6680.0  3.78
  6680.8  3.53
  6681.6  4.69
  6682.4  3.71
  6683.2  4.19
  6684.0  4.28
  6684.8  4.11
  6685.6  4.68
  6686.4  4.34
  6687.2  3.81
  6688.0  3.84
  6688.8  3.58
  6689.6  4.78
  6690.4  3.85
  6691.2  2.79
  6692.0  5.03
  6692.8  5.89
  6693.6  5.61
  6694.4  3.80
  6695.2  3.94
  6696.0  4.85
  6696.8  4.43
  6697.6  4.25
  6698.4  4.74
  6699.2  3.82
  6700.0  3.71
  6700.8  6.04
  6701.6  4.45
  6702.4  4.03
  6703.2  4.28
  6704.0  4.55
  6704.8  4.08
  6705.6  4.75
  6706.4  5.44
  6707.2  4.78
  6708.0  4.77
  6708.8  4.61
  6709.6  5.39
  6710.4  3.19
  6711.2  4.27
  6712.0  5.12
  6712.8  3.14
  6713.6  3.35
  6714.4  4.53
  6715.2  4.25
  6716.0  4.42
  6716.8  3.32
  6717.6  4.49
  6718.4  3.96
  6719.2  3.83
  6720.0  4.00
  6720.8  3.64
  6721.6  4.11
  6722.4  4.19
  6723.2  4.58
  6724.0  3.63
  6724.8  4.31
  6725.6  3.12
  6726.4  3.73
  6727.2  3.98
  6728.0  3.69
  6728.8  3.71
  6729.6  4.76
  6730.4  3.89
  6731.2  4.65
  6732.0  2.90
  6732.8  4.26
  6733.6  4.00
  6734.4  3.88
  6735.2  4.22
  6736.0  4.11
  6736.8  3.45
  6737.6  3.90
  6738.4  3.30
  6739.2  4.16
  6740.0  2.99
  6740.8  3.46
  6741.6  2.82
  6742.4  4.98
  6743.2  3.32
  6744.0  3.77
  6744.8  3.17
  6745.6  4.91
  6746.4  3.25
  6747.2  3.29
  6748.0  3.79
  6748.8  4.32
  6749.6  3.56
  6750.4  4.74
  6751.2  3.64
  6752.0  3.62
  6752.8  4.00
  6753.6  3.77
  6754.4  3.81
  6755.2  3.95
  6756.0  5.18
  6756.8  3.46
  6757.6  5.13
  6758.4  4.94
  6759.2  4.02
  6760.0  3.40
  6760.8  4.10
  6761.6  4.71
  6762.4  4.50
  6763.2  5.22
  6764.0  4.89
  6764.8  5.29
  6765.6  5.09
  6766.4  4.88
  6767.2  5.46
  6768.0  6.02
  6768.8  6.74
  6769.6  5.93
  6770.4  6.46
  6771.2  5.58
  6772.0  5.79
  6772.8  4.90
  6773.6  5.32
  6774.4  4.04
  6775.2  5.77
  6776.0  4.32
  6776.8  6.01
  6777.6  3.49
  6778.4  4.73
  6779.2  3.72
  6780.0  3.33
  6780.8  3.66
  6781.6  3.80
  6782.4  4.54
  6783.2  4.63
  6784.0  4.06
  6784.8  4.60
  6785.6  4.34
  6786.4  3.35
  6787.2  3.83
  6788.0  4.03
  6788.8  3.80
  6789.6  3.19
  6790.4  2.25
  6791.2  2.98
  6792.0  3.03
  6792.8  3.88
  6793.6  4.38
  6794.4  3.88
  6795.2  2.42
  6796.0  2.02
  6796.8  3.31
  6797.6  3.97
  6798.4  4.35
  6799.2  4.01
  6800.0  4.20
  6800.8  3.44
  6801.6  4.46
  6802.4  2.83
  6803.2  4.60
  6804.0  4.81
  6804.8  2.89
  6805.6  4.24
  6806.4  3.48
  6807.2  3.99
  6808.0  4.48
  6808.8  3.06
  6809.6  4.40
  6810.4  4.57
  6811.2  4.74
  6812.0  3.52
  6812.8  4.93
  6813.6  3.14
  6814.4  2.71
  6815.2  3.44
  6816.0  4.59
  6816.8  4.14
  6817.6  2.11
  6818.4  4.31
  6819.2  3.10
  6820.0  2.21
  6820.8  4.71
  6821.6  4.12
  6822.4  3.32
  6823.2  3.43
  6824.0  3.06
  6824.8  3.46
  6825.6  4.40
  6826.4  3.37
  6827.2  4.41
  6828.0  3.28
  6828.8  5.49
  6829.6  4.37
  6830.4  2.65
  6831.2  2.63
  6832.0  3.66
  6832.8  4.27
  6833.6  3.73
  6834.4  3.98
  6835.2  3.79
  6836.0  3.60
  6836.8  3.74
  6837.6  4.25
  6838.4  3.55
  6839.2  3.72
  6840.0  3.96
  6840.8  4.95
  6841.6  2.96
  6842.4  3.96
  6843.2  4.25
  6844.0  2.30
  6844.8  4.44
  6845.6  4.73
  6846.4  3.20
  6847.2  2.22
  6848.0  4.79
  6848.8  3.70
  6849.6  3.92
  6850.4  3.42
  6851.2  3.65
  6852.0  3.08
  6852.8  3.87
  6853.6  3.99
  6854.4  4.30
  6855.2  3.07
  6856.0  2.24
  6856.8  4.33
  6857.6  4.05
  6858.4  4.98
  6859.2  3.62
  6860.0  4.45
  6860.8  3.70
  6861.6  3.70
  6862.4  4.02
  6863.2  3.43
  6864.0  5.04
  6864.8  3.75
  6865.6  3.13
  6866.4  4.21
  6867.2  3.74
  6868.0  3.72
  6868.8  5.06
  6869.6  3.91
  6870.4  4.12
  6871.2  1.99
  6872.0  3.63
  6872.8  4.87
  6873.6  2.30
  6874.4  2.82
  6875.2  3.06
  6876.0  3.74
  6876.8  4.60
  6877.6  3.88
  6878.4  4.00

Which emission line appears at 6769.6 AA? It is [O III] 5007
